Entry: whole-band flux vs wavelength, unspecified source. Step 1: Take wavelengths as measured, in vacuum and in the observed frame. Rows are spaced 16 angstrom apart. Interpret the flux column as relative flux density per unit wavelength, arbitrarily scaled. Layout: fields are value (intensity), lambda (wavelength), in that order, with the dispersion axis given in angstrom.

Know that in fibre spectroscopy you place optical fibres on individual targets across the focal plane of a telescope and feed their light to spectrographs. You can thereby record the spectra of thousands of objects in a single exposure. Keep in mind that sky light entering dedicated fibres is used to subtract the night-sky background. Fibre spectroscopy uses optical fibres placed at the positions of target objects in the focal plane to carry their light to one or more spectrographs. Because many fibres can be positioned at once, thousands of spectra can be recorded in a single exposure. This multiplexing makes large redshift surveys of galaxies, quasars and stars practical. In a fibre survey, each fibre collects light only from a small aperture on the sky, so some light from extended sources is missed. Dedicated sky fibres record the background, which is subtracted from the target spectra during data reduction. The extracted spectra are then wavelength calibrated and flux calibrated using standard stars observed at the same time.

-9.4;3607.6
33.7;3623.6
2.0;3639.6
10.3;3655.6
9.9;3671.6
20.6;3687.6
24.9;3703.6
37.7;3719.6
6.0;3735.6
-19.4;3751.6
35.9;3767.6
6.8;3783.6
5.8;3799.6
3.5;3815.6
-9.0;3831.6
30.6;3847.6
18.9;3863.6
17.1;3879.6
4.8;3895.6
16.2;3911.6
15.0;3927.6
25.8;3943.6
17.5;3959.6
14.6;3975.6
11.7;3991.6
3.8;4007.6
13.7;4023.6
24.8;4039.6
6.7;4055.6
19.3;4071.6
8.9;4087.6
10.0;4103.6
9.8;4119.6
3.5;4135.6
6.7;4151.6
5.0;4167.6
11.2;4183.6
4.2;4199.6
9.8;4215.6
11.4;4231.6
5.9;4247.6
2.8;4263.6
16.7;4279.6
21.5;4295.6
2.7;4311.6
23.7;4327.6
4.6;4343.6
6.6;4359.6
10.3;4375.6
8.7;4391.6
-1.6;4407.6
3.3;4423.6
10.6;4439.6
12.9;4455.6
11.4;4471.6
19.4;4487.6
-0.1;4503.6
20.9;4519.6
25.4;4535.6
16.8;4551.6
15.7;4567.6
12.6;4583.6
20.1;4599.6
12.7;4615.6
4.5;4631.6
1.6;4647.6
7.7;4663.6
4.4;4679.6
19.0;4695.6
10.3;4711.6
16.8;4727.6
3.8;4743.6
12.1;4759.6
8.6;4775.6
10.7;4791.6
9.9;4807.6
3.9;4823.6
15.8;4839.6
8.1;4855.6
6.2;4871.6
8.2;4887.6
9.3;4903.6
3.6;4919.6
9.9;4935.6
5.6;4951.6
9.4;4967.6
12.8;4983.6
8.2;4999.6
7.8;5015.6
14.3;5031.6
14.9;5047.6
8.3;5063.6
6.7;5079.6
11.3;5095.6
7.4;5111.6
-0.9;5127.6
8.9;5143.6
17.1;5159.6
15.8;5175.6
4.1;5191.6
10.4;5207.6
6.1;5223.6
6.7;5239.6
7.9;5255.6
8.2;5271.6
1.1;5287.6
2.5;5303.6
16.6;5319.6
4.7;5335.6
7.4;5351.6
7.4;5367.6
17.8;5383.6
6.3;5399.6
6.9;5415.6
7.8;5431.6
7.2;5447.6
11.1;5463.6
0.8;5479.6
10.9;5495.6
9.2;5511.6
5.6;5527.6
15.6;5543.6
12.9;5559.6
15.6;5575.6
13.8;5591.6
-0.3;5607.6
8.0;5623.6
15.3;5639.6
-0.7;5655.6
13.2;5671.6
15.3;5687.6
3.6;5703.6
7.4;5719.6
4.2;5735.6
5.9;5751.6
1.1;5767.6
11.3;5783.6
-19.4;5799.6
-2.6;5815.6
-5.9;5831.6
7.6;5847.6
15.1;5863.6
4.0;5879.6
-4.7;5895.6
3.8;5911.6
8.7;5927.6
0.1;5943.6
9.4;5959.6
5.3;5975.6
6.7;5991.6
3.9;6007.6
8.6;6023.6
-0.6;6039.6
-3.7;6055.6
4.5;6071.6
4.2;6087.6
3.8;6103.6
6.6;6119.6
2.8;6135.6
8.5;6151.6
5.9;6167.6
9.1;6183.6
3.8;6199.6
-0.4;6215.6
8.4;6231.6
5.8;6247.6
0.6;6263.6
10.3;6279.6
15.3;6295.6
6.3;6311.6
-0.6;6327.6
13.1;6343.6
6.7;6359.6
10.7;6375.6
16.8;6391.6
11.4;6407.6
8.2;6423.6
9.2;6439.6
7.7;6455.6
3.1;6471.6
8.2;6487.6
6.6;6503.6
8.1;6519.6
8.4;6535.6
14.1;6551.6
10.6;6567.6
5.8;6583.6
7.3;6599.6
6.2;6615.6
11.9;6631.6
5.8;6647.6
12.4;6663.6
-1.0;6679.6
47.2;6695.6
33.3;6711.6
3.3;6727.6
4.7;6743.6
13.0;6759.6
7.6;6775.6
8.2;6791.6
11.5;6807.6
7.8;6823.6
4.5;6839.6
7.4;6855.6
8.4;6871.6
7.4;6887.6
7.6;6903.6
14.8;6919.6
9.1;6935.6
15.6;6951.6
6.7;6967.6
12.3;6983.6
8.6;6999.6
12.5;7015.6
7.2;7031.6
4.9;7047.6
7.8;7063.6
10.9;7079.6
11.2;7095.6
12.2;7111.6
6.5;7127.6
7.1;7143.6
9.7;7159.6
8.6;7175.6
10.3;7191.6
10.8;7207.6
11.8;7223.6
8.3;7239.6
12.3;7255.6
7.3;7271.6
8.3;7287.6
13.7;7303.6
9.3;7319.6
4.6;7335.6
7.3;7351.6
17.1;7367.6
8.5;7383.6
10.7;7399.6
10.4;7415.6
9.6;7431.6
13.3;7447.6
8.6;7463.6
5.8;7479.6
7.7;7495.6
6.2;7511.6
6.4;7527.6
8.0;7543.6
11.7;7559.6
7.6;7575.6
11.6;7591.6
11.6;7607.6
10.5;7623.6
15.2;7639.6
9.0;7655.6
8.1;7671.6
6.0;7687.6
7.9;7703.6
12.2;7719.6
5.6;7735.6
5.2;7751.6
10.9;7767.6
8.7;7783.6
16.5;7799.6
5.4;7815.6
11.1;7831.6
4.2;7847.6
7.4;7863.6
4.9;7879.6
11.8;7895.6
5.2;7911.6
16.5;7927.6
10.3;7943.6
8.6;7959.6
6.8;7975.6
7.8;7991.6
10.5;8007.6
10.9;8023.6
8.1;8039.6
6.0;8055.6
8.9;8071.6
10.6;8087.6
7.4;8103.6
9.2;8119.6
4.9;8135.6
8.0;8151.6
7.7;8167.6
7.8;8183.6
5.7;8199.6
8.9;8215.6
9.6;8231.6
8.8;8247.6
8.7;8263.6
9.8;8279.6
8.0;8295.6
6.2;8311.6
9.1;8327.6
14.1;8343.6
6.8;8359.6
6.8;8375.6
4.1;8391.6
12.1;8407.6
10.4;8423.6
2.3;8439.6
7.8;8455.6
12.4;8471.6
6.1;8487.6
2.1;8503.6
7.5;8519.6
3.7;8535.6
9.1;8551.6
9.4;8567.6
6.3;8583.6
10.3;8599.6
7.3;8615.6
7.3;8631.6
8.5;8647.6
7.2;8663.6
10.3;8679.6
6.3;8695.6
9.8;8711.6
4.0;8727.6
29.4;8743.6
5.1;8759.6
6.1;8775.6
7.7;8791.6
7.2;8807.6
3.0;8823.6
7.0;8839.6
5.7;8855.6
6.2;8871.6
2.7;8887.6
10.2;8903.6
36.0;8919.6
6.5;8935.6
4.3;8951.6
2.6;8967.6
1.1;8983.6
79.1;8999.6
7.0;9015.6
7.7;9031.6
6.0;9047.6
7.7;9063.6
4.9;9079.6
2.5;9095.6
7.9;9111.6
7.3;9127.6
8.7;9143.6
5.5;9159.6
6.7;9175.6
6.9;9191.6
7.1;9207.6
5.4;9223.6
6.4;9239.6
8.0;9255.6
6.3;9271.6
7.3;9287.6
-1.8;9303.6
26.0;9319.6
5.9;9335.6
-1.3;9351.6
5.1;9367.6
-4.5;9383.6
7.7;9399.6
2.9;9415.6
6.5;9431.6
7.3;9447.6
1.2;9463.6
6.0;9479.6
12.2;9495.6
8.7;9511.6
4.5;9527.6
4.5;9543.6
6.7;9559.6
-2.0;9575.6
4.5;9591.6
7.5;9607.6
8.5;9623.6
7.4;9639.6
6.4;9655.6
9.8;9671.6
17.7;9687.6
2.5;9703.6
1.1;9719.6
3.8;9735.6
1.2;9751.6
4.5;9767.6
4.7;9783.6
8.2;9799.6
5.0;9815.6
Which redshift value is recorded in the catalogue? 0.798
